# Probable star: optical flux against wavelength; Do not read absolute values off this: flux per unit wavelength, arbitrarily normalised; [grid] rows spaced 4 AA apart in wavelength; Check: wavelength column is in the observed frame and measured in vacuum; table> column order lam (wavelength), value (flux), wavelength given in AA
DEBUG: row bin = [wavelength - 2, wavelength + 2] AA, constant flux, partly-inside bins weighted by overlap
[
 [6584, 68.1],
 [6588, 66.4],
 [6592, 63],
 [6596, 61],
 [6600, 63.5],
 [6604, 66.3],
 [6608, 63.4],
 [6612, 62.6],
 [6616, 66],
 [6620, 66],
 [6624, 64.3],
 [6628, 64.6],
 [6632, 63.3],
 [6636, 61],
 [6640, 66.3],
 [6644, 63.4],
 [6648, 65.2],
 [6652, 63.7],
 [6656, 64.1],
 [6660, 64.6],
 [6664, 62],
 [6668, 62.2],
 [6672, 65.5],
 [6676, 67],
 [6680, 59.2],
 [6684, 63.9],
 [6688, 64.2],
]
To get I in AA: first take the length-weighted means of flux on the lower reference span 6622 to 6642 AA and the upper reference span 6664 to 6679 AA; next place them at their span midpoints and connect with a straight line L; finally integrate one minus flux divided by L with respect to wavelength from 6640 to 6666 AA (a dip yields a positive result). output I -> 0.00 AA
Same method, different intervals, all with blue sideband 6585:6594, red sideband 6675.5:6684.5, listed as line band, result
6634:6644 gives 0.0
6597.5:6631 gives 0.0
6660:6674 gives -0.1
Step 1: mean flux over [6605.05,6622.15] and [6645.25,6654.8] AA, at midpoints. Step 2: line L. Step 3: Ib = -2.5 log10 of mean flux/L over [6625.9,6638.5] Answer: 0.02 mag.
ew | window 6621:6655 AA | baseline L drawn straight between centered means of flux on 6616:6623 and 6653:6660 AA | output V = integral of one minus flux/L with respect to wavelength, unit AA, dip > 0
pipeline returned 0.5 AA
